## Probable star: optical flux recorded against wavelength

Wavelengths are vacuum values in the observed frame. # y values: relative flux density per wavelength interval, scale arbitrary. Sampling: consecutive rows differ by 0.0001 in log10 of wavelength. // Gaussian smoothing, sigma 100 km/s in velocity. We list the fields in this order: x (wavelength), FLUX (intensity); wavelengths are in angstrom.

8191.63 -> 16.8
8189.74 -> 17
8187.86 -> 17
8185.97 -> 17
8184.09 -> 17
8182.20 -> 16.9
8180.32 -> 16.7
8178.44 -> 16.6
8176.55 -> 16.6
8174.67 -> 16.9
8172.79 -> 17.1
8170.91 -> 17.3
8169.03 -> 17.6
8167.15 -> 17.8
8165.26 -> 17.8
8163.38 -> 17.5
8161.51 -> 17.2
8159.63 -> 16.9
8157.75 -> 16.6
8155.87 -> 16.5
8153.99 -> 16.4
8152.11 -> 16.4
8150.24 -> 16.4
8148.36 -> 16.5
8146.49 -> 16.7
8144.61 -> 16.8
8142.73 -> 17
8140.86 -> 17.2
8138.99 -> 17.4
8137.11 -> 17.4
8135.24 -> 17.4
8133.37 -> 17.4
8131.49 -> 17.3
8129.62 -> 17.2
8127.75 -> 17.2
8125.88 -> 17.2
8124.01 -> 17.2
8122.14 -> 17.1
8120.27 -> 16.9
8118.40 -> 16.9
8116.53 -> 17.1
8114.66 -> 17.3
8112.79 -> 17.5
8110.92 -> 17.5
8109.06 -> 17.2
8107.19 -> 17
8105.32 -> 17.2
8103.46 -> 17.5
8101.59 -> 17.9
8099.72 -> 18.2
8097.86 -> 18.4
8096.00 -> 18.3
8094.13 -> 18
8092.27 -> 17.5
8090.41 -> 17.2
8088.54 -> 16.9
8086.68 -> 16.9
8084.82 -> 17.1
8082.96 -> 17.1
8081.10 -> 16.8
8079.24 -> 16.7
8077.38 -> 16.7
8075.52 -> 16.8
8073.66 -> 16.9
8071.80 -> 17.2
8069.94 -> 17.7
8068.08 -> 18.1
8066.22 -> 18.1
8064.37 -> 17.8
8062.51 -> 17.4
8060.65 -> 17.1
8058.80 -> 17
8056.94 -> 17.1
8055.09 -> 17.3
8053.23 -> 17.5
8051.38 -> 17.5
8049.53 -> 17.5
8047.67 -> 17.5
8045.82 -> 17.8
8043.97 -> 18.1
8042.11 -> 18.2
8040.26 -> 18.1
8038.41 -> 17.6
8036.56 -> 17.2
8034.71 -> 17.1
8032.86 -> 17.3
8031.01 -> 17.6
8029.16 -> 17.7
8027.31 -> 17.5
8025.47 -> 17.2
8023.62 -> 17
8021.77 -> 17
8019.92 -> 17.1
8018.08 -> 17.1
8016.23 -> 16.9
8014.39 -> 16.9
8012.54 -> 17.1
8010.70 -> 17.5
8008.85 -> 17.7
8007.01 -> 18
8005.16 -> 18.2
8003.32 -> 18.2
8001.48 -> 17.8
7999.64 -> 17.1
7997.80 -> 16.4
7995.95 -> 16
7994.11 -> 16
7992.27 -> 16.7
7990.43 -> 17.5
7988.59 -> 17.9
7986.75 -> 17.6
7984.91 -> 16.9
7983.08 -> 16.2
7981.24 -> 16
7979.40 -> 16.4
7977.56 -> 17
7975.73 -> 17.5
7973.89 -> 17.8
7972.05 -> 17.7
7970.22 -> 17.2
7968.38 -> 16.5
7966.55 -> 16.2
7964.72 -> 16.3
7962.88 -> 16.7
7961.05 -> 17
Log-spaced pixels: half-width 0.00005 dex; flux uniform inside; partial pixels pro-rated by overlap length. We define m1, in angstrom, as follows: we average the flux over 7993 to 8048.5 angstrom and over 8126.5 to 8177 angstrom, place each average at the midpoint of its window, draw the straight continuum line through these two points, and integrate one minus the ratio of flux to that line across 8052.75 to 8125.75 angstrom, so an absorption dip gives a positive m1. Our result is -0.54 angstrom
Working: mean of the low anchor 17.4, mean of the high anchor 17.1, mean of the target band 17.3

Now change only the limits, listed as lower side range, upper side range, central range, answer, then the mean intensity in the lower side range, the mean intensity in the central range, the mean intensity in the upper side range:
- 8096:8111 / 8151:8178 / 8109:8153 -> 0.7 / 17.7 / 17.1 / 17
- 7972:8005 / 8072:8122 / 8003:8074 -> -1.3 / 17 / 17.5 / 17.3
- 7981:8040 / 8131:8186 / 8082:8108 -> -0.6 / 17.2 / 17.5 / 17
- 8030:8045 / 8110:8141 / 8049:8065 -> 0.2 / 17.6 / 17.3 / 17.2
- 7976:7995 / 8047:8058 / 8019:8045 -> -0.4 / 16.8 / 17.5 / 17.4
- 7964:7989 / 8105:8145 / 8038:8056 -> -0.7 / 16.9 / 17.7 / 17.2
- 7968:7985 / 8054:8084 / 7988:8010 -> -0.4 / 16.9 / 17.3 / 17.2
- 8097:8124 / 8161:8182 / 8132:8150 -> 0.2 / 17.4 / 17.1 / 17.2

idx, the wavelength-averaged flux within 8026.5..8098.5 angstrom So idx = 17.4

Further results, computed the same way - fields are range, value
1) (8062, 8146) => 17.3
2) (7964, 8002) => 16.9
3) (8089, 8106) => 17.8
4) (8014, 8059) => 17.4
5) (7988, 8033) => 17.3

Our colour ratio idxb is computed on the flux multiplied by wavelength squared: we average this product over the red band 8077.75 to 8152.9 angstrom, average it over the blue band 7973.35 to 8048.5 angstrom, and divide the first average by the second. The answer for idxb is 1.02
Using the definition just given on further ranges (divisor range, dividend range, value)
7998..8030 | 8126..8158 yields 1.01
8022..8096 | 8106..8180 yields 1.00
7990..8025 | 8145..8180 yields 1.02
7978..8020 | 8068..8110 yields 1.04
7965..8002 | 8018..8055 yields 1.05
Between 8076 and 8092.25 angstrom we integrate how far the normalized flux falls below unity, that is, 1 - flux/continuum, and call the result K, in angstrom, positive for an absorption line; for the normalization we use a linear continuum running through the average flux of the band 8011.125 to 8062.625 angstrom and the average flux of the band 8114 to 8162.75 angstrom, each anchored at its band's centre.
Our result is 0.2 angstrom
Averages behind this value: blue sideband 17.4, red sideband 17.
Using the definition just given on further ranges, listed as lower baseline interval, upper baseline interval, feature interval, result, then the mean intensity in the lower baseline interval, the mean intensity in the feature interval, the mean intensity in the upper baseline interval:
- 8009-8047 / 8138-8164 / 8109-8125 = -0.20 angstrom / 17.4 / 17.2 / 16.8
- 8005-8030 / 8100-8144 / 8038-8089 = -0.23 angstrom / 17.3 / 17.4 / 17.3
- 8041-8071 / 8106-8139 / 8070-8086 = 0.48 angstrom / 17.6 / 17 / 17.2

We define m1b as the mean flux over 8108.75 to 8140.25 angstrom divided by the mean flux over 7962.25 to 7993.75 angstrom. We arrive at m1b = 1.0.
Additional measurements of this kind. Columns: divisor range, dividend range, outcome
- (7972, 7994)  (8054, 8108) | 1.02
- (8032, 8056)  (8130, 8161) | 0.96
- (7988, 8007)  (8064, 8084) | 1.00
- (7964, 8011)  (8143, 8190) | 0.99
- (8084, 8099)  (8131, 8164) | 0.96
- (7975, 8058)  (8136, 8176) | 0.99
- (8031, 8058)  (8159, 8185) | 0.98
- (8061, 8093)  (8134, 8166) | 0.98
